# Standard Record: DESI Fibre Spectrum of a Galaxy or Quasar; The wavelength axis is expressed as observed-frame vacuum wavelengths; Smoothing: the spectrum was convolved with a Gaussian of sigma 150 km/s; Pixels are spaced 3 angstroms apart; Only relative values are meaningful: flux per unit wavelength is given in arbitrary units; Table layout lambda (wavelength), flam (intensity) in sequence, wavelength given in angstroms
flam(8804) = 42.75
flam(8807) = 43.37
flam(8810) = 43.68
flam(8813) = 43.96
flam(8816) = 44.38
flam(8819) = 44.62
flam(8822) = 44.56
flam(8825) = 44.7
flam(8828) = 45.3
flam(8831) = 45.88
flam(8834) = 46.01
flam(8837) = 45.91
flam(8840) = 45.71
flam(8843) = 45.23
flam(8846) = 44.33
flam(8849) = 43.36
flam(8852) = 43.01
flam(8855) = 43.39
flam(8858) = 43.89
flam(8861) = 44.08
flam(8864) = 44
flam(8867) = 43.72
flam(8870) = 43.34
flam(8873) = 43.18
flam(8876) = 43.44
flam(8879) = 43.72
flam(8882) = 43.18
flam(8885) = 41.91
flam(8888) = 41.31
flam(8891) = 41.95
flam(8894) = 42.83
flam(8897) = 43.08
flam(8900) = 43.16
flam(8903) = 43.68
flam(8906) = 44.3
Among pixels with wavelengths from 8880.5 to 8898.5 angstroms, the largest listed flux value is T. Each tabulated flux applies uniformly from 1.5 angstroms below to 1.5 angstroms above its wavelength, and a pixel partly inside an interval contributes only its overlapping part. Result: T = 43.18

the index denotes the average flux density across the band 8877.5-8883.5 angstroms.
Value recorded 43.4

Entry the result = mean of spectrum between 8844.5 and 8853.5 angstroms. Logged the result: 43.6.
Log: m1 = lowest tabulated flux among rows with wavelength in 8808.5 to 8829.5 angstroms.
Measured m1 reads 43.68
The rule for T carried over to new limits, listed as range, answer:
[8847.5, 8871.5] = 44.08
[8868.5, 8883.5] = 43.72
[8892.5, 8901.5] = 43.16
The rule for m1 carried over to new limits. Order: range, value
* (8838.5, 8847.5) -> 44.33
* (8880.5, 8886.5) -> 41.91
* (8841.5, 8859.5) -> 43.01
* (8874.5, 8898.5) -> 41.31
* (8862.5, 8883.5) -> 43.18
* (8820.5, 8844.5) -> 44.56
